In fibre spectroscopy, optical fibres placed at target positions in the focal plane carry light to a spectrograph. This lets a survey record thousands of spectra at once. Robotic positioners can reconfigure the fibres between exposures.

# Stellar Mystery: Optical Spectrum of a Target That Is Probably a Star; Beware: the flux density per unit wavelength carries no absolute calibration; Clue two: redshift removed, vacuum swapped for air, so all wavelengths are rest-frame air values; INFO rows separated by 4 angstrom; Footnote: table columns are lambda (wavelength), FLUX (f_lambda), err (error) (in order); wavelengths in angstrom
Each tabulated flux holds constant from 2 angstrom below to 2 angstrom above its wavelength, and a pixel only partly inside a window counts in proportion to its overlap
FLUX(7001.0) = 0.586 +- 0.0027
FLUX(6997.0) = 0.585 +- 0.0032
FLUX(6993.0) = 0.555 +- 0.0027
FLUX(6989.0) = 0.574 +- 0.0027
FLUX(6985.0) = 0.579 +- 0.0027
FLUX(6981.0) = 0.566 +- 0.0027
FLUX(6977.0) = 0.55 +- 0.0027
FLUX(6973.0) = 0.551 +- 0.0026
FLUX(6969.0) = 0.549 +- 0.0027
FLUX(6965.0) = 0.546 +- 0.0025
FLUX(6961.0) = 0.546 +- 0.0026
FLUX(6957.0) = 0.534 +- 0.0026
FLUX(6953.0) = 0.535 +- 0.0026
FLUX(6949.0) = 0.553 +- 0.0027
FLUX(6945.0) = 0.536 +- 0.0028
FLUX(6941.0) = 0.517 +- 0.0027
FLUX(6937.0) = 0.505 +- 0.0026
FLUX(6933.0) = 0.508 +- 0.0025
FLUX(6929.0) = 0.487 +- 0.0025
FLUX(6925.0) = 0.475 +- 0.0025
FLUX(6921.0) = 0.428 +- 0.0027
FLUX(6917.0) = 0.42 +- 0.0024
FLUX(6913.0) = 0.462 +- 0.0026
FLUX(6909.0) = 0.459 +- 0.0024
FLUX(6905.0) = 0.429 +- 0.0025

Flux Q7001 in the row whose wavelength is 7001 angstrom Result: 0.586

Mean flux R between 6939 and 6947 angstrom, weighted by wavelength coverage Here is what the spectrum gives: 0.526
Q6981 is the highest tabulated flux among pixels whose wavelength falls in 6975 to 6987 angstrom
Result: 0.579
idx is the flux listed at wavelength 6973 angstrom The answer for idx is 0.551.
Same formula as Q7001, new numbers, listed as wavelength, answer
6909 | 0.459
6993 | 0.555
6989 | 0.574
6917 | 0.42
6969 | 0.549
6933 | 0.508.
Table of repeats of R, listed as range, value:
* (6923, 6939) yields 0.494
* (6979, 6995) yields 0.569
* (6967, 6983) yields 0.554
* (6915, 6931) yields 0.453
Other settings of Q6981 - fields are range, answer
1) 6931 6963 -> 0.553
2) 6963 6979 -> 0.551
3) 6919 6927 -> 0.475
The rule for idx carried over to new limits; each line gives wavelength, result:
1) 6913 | 0.462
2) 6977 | 0.55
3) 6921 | 0.428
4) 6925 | 0.475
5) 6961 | 0.546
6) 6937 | 0.505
